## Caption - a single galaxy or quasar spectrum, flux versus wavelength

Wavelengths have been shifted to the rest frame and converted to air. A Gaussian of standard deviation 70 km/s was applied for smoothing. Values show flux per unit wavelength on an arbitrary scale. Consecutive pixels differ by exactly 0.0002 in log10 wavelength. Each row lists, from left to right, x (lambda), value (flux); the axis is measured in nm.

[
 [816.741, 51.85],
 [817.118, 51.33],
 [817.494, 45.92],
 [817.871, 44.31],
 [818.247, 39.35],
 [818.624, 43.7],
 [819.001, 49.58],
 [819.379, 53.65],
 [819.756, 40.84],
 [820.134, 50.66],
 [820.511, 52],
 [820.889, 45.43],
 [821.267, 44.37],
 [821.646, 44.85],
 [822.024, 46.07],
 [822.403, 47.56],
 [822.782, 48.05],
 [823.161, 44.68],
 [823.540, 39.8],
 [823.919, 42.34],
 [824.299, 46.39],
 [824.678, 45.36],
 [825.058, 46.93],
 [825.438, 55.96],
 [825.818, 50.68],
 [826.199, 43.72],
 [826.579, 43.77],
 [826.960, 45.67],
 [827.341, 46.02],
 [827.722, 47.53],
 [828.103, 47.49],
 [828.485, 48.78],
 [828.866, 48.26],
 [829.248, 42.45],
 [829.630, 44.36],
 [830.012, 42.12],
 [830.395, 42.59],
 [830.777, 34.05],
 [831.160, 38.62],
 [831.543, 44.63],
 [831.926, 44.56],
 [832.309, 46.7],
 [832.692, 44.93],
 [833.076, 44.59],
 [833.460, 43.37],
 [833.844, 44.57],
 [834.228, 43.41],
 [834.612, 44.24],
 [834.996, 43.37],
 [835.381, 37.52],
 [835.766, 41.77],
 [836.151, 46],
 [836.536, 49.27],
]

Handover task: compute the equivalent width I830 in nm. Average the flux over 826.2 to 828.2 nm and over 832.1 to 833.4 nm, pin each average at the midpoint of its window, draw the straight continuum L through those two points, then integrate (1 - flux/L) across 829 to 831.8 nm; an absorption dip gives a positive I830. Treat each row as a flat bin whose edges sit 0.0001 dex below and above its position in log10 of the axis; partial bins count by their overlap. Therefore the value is 0.24 nm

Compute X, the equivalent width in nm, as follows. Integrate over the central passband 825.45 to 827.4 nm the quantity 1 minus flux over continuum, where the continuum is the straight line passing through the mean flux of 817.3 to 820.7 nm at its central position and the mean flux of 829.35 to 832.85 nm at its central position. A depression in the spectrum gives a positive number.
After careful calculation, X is -0.12 nm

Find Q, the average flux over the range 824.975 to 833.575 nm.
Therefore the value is 45.1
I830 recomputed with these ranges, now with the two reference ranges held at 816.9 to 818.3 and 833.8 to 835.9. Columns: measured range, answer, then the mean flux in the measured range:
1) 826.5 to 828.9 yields -0.16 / 46.8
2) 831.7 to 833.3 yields -0.09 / 45.1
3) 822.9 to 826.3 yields -0.14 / 46.3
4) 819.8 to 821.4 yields -0.08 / 47.6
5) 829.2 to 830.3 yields 0.01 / 43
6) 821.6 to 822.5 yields -0.02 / 46.2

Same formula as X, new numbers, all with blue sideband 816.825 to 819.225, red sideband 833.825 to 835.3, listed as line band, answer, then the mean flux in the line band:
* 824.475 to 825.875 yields -0.15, 49.6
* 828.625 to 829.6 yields -0.02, 45.4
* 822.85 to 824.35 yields 0.06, 43.4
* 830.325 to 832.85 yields 0.09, 42.3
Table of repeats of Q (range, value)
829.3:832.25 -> 41.8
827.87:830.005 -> 45.9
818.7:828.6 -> 46.8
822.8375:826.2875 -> 46.4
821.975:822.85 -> 47.3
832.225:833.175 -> 45.3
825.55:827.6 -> 46.4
